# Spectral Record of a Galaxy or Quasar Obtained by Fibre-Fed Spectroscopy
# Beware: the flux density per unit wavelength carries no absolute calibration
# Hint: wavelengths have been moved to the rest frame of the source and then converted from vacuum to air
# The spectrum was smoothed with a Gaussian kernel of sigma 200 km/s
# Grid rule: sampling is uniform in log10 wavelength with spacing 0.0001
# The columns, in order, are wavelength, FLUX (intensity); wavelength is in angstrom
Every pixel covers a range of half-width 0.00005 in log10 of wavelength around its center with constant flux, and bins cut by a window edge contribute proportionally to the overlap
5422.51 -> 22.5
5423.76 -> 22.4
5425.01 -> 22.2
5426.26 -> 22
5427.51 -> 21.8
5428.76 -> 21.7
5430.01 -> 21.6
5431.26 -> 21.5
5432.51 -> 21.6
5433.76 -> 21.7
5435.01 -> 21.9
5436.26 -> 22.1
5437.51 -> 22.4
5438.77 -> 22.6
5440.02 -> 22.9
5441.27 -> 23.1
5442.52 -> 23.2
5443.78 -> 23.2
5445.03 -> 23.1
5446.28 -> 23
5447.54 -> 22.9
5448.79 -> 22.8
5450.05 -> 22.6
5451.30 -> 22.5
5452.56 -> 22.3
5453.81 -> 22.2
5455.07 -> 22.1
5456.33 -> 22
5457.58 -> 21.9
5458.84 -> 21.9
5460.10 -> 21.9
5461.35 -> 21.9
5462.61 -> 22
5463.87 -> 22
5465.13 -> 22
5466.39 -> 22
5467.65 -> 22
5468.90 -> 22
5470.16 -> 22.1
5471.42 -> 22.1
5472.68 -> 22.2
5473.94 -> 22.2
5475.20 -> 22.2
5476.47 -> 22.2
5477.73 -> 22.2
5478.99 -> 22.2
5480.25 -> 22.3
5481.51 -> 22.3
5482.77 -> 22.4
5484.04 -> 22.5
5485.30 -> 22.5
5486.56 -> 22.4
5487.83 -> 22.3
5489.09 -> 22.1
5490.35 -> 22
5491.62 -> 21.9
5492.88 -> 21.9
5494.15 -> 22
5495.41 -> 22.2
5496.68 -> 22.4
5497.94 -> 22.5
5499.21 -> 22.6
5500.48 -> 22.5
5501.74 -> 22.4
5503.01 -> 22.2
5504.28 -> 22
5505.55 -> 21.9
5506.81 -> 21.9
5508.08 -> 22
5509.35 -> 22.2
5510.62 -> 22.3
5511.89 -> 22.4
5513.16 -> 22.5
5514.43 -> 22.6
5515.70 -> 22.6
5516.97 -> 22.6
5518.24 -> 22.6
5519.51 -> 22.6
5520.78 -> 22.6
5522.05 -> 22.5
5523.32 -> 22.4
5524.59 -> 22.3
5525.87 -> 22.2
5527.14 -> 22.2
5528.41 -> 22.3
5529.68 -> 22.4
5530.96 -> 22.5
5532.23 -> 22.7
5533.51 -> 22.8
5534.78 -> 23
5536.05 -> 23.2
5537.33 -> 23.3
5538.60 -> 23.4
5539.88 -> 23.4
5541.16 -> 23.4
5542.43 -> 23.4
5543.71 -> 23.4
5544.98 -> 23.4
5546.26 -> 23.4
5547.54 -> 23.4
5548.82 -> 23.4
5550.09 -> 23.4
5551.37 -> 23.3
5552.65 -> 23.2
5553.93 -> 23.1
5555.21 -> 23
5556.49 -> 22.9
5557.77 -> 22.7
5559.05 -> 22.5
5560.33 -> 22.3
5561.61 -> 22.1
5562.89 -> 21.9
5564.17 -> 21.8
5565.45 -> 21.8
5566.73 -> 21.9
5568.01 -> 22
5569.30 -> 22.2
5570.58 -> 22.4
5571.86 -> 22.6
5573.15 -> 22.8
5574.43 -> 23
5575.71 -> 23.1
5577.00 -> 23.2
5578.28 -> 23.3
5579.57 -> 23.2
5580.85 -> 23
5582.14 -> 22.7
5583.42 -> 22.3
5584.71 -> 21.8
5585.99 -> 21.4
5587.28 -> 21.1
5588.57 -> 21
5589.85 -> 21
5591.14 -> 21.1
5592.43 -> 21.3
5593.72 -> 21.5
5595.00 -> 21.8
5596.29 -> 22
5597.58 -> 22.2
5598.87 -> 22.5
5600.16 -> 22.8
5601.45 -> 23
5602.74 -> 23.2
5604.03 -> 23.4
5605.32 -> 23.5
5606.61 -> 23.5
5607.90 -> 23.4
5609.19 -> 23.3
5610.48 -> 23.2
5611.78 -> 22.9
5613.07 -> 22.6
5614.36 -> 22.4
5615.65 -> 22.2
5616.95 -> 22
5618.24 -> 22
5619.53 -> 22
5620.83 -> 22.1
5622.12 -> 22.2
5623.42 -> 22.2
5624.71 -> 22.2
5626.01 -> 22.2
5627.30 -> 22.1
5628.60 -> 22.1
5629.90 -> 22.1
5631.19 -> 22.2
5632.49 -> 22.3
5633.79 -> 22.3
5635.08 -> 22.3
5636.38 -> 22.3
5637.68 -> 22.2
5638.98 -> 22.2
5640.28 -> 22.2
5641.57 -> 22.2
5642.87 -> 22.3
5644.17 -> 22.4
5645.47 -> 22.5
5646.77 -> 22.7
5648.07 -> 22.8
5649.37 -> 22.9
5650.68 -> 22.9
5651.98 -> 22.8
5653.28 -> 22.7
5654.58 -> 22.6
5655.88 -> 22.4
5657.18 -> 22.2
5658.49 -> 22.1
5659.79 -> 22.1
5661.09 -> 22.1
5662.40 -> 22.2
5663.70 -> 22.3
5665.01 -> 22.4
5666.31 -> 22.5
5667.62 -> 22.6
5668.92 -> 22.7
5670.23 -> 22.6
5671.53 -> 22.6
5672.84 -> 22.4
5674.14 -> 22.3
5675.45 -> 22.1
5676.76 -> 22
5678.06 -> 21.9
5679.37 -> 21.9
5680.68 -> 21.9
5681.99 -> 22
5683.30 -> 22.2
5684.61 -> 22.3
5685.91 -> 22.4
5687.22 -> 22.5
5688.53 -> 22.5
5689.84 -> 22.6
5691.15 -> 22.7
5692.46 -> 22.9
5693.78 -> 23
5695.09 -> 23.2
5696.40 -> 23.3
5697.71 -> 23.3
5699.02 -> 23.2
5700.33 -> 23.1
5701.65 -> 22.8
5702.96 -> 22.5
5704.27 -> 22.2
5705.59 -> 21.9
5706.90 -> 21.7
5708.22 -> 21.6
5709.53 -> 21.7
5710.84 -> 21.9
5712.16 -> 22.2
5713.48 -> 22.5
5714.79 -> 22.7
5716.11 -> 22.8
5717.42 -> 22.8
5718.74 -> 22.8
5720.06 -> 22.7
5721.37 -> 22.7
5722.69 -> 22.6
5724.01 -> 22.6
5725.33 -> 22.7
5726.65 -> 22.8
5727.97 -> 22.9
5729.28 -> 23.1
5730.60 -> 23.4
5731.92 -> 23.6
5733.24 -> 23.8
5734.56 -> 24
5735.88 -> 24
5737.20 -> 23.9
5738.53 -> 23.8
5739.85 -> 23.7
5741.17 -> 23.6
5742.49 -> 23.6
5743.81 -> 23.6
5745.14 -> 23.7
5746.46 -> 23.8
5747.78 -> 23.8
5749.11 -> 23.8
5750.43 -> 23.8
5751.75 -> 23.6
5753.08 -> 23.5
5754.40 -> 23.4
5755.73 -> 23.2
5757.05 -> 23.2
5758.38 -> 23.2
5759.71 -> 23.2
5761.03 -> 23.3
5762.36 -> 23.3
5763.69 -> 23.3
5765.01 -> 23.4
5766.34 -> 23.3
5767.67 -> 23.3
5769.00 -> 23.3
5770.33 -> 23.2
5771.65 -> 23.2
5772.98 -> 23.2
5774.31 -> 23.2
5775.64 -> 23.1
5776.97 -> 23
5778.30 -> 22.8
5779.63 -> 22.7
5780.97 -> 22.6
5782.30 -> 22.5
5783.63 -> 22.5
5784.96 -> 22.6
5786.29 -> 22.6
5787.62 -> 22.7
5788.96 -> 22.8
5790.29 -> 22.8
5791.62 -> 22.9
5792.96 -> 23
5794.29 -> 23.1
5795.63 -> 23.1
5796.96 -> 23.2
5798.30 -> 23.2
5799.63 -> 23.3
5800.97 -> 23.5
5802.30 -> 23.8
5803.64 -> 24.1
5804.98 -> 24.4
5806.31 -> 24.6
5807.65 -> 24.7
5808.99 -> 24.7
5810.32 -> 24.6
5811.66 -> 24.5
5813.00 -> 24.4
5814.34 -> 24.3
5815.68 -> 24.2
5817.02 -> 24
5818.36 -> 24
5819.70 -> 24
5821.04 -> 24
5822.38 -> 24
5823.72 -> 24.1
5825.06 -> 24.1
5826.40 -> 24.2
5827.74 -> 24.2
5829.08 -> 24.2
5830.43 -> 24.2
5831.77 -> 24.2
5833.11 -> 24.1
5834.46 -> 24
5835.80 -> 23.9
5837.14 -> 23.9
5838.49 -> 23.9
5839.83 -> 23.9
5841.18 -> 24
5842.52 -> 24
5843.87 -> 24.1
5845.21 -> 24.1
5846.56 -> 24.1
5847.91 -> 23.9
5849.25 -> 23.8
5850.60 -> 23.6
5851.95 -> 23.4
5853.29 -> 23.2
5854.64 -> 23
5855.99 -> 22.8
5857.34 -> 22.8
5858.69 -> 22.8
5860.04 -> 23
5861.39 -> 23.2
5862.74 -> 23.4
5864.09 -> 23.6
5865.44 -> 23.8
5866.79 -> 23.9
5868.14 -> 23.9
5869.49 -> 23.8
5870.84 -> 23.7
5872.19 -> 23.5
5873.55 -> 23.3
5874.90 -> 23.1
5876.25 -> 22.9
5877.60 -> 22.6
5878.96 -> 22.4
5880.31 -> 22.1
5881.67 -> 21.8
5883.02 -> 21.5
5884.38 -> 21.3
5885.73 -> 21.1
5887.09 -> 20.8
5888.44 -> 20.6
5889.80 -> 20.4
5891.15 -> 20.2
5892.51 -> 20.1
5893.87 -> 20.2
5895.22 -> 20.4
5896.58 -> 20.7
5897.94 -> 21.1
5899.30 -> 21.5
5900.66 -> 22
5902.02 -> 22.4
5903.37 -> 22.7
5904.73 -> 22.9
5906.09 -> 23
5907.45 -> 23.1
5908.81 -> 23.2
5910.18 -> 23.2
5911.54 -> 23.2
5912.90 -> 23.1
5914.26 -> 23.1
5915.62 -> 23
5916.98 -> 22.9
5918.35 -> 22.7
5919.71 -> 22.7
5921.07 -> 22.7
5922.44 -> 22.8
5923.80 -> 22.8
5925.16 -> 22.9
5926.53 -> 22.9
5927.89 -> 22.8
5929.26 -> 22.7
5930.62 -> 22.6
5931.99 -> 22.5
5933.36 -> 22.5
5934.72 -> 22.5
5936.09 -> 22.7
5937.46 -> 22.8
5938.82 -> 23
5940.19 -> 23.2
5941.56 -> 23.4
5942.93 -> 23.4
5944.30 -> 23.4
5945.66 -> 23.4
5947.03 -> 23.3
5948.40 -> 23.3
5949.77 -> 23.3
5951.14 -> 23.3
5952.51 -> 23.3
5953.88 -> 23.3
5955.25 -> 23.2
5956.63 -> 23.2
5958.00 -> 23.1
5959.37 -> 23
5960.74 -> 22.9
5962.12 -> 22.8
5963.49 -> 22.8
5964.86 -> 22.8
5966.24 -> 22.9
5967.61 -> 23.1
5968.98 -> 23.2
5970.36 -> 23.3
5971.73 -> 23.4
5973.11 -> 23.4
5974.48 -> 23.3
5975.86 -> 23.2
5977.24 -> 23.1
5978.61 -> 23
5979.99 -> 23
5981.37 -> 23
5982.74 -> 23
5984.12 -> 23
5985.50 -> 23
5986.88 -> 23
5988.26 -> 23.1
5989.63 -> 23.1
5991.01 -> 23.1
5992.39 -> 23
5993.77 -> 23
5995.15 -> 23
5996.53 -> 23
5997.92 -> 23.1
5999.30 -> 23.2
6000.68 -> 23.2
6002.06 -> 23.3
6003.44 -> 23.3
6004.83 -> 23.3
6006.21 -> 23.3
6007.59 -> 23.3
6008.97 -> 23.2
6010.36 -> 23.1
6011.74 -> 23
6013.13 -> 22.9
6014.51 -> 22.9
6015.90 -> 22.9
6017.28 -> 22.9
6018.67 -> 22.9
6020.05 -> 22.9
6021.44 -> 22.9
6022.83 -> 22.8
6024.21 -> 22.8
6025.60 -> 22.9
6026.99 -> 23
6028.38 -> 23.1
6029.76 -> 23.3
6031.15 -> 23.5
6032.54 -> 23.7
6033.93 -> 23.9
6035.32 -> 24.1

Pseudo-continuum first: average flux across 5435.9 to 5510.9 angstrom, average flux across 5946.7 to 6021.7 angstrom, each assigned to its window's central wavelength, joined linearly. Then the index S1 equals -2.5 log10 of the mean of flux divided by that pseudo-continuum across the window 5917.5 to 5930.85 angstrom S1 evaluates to 0.01 mag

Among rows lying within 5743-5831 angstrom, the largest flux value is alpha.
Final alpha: 24.7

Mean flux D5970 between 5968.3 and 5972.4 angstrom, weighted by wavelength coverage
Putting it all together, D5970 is 23.3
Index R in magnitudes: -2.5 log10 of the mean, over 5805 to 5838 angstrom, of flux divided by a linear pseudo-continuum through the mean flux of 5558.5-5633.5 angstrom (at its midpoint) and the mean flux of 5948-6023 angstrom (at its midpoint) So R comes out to -0.067 mag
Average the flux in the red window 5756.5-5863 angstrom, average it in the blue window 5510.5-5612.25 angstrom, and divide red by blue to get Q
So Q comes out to 1.04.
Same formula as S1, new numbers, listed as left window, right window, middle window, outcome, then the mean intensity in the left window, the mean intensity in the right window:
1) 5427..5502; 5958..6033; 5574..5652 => 0.00 mag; 22.3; 23.1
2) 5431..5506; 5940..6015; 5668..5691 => 0.02 mag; 22.3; 23.1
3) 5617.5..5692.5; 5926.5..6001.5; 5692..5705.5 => -0.02 mag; 22.3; 23.1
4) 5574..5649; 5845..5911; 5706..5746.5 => -0.03 mag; 22.4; 22.5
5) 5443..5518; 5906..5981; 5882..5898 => 0.11 mag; 22.3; 23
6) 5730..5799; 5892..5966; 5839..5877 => -0.03 mag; 23.3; 22.7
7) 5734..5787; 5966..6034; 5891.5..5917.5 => 0.05 mag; 23.3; 23.1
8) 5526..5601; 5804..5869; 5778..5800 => 0.04 mag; 22.6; 23.9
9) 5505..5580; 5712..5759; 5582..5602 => 0.05 mag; 22.7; 23.3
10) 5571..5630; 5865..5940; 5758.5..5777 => -0.04 mag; 22.4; 22.4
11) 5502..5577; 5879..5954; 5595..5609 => -0.01 mag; 22.6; 22.4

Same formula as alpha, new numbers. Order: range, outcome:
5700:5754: 24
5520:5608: 23.5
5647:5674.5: 22.9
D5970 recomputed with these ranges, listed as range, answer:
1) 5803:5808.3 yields 24.5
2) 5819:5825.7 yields 24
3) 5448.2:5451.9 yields 22.6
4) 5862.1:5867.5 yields 23.7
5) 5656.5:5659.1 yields 22.1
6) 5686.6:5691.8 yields 22.6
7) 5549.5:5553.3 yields 23.3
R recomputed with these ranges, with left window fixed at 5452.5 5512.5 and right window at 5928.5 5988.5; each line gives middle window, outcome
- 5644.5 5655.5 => -0.01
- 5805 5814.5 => -0.08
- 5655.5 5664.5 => 0.02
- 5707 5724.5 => 0.01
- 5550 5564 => -0.02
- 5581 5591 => 0.03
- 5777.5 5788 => 0.00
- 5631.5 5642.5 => 0.01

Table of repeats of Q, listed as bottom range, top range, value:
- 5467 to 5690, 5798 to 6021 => 1.03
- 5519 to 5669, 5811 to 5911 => 1.02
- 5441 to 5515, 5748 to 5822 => 1.05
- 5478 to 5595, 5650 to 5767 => 1.02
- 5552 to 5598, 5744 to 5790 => 1.04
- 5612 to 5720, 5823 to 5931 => 1.02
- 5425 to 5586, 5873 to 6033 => 1.01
